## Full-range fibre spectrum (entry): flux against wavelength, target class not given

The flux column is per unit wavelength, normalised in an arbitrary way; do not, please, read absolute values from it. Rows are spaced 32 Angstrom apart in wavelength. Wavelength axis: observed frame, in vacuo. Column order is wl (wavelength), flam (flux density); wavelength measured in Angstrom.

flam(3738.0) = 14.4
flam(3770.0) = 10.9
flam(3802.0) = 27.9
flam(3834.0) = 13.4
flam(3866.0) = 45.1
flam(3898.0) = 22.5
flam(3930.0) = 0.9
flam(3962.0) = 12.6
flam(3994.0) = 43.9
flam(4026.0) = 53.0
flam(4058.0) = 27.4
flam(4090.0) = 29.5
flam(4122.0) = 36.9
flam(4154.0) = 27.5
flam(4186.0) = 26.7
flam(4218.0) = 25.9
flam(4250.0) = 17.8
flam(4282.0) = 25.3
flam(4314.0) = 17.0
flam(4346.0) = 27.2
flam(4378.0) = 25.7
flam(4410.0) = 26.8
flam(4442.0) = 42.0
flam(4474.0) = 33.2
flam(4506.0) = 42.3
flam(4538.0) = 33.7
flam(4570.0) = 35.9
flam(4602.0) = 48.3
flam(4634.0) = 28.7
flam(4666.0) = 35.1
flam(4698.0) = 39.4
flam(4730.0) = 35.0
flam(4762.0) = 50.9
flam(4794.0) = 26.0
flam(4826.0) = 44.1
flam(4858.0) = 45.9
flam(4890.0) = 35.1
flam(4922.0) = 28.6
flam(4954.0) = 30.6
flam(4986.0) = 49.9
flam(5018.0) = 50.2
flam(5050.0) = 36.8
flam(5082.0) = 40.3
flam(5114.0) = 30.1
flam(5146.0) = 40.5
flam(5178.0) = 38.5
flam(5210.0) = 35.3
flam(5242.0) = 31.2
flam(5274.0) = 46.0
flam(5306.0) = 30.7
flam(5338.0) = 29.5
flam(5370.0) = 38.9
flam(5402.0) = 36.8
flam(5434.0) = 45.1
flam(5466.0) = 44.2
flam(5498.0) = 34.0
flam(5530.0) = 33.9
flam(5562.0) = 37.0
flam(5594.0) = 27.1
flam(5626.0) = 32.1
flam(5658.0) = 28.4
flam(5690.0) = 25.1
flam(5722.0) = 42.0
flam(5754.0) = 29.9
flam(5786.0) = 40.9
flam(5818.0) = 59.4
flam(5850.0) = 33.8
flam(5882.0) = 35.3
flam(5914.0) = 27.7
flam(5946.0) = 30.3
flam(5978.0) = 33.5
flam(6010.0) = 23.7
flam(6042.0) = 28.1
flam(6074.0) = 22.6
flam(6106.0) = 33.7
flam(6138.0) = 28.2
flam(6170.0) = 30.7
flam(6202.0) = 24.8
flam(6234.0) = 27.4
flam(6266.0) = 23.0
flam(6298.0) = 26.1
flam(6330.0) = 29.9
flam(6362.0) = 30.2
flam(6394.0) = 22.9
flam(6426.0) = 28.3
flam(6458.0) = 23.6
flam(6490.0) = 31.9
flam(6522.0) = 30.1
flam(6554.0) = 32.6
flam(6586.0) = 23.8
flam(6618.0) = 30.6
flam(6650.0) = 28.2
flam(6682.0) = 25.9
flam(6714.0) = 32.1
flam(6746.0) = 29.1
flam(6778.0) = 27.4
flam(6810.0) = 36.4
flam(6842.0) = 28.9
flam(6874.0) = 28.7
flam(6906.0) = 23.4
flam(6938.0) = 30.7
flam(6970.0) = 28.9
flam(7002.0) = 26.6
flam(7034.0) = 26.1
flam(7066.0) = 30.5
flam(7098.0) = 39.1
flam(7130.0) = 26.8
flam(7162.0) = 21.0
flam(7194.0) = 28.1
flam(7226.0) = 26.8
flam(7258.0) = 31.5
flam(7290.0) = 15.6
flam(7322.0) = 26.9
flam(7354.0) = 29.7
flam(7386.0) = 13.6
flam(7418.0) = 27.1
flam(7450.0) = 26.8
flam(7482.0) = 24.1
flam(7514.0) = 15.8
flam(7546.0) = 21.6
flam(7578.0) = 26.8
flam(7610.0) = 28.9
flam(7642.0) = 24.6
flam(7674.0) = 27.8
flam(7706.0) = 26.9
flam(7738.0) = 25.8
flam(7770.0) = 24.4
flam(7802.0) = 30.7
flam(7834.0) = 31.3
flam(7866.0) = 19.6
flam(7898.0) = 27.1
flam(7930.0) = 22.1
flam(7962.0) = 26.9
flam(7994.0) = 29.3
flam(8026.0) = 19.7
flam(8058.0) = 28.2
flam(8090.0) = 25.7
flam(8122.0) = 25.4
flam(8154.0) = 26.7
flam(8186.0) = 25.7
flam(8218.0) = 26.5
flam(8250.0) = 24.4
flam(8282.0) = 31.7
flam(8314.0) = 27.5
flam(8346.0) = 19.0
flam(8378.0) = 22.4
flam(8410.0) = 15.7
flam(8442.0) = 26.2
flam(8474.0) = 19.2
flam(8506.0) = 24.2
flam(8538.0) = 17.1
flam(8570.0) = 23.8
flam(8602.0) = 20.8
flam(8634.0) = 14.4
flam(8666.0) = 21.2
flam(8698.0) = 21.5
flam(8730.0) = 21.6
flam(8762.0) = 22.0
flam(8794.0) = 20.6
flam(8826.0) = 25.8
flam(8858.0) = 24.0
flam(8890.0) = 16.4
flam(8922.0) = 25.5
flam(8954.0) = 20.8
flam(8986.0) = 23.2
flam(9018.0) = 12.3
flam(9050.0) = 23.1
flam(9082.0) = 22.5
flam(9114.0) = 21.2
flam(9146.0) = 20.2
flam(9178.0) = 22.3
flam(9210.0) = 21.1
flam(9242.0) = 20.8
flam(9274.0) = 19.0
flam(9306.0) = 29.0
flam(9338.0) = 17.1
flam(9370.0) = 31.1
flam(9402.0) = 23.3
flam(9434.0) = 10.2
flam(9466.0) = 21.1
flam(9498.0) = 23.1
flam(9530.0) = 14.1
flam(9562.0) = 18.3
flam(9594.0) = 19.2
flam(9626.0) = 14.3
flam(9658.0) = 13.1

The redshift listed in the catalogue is 0.08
